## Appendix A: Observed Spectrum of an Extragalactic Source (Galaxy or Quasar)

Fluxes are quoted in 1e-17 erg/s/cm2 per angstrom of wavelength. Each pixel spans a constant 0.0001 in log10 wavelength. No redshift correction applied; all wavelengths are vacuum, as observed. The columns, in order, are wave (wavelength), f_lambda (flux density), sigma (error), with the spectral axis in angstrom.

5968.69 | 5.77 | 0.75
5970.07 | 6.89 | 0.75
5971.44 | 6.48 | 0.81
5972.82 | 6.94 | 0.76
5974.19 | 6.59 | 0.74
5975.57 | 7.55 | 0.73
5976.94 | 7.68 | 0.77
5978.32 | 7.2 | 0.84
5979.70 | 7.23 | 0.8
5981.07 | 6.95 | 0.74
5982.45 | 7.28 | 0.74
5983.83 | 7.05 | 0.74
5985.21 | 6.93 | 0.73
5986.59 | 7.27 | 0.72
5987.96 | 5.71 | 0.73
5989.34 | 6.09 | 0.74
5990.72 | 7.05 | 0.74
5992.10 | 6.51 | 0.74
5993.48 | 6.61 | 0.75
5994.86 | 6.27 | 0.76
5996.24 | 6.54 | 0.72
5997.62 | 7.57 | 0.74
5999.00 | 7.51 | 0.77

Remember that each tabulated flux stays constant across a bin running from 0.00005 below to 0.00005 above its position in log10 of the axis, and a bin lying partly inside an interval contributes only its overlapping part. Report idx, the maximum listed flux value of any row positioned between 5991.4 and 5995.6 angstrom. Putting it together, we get 6.61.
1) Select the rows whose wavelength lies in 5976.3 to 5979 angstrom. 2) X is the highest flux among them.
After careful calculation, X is 7.68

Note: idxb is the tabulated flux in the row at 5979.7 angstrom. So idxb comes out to 7.23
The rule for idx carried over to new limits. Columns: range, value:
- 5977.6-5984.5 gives 7.28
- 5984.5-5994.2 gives 7.27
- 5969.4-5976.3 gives 7.55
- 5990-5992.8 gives 7.05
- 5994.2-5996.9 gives 6.54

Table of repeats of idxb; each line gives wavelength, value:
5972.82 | 6.94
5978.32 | 7.2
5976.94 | 7.68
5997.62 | 7.57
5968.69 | 5.77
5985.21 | 6.93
